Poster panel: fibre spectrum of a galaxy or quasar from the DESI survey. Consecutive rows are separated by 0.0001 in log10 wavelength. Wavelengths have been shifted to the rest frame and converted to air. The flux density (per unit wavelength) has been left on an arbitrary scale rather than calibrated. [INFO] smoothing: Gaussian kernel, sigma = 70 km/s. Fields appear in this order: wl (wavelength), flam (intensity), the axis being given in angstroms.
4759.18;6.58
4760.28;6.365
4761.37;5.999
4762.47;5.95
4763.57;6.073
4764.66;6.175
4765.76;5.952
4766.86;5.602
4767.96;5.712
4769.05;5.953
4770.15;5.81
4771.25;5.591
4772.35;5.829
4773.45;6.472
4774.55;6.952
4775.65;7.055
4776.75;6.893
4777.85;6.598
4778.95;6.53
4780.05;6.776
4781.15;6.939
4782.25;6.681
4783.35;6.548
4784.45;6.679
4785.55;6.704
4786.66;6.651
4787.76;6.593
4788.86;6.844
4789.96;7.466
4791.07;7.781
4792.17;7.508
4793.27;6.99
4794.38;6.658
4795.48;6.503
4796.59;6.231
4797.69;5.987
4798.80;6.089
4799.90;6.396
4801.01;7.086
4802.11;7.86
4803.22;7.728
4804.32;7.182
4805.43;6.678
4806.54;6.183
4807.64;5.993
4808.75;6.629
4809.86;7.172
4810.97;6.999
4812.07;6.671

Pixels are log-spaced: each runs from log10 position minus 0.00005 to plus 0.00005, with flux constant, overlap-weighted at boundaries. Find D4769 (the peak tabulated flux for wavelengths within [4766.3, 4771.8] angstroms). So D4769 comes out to 5.953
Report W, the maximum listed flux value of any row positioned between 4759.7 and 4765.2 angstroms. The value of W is 6.365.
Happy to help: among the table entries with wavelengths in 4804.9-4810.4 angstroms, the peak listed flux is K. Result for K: 7.172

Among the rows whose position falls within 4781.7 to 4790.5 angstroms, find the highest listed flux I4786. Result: 7.466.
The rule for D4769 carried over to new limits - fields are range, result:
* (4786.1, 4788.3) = 6.651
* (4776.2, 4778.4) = 6.893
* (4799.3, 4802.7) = 7.86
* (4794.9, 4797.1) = 6.503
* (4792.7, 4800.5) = 6.99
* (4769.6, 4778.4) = 7.055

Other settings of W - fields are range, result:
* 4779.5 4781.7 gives 6.939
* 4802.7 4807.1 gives 7.728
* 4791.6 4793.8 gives 7.508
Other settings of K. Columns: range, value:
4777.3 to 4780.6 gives 6.776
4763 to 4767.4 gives 6.175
